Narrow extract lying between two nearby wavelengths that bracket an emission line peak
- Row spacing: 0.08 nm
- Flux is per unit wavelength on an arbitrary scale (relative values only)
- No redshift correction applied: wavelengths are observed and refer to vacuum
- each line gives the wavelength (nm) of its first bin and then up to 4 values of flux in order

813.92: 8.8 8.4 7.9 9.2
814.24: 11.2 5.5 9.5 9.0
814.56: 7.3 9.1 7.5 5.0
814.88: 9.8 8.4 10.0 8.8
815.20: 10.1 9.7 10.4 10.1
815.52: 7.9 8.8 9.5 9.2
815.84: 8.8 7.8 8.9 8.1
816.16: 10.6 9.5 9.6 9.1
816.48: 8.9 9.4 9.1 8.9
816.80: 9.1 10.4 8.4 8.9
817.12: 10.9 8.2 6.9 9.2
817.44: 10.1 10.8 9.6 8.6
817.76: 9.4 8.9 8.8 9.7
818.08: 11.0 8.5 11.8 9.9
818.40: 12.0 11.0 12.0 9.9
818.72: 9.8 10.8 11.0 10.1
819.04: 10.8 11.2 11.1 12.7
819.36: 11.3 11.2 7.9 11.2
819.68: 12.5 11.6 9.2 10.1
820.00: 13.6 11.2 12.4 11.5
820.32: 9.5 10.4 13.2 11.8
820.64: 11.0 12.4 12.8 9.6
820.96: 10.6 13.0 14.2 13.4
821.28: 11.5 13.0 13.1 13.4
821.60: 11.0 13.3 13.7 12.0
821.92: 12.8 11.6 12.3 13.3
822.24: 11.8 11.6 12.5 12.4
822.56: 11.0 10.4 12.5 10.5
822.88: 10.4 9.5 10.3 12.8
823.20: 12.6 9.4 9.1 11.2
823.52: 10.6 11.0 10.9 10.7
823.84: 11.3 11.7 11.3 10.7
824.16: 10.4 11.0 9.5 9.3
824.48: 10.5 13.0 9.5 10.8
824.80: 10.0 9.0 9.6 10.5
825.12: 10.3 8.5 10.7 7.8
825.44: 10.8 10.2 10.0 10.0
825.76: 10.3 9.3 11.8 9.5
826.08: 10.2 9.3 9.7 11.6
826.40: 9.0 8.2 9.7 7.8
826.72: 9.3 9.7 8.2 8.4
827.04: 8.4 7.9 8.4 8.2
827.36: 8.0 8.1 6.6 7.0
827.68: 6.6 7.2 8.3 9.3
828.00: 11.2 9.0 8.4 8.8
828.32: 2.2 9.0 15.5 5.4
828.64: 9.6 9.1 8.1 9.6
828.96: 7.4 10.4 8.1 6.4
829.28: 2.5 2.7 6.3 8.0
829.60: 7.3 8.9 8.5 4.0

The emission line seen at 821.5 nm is Mg II 2798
